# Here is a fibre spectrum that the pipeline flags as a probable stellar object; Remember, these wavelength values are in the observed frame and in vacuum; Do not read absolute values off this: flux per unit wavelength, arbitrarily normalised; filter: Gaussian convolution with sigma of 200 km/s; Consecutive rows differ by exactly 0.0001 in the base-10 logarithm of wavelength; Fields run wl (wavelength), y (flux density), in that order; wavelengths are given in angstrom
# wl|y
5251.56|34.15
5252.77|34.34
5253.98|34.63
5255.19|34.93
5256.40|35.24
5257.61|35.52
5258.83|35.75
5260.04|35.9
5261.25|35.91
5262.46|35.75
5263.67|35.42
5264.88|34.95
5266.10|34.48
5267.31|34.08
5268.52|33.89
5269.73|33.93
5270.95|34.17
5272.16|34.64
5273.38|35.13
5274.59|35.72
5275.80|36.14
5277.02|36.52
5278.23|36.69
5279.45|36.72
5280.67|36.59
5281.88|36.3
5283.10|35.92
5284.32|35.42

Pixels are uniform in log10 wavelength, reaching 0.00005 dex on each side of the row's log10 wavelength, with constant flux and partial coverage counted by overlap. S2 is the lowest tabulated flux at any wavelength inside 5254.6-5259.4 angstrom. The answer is 34.93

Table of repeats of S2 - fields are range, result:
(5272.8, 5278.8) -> 35.13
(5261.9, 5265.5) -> 34.95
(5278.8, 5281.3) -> 36.59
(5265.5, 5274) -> 33.89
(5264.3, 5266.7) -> 34.48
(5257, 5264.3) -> 35.42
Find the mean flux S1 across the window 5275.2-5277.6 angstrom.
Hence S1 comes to 36.3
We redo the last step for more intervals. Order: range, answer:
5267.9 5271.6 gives 34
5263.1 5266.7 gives 34.9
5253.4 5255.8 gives 34.8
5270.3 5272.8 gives 34.3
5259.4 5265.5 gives 35.6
